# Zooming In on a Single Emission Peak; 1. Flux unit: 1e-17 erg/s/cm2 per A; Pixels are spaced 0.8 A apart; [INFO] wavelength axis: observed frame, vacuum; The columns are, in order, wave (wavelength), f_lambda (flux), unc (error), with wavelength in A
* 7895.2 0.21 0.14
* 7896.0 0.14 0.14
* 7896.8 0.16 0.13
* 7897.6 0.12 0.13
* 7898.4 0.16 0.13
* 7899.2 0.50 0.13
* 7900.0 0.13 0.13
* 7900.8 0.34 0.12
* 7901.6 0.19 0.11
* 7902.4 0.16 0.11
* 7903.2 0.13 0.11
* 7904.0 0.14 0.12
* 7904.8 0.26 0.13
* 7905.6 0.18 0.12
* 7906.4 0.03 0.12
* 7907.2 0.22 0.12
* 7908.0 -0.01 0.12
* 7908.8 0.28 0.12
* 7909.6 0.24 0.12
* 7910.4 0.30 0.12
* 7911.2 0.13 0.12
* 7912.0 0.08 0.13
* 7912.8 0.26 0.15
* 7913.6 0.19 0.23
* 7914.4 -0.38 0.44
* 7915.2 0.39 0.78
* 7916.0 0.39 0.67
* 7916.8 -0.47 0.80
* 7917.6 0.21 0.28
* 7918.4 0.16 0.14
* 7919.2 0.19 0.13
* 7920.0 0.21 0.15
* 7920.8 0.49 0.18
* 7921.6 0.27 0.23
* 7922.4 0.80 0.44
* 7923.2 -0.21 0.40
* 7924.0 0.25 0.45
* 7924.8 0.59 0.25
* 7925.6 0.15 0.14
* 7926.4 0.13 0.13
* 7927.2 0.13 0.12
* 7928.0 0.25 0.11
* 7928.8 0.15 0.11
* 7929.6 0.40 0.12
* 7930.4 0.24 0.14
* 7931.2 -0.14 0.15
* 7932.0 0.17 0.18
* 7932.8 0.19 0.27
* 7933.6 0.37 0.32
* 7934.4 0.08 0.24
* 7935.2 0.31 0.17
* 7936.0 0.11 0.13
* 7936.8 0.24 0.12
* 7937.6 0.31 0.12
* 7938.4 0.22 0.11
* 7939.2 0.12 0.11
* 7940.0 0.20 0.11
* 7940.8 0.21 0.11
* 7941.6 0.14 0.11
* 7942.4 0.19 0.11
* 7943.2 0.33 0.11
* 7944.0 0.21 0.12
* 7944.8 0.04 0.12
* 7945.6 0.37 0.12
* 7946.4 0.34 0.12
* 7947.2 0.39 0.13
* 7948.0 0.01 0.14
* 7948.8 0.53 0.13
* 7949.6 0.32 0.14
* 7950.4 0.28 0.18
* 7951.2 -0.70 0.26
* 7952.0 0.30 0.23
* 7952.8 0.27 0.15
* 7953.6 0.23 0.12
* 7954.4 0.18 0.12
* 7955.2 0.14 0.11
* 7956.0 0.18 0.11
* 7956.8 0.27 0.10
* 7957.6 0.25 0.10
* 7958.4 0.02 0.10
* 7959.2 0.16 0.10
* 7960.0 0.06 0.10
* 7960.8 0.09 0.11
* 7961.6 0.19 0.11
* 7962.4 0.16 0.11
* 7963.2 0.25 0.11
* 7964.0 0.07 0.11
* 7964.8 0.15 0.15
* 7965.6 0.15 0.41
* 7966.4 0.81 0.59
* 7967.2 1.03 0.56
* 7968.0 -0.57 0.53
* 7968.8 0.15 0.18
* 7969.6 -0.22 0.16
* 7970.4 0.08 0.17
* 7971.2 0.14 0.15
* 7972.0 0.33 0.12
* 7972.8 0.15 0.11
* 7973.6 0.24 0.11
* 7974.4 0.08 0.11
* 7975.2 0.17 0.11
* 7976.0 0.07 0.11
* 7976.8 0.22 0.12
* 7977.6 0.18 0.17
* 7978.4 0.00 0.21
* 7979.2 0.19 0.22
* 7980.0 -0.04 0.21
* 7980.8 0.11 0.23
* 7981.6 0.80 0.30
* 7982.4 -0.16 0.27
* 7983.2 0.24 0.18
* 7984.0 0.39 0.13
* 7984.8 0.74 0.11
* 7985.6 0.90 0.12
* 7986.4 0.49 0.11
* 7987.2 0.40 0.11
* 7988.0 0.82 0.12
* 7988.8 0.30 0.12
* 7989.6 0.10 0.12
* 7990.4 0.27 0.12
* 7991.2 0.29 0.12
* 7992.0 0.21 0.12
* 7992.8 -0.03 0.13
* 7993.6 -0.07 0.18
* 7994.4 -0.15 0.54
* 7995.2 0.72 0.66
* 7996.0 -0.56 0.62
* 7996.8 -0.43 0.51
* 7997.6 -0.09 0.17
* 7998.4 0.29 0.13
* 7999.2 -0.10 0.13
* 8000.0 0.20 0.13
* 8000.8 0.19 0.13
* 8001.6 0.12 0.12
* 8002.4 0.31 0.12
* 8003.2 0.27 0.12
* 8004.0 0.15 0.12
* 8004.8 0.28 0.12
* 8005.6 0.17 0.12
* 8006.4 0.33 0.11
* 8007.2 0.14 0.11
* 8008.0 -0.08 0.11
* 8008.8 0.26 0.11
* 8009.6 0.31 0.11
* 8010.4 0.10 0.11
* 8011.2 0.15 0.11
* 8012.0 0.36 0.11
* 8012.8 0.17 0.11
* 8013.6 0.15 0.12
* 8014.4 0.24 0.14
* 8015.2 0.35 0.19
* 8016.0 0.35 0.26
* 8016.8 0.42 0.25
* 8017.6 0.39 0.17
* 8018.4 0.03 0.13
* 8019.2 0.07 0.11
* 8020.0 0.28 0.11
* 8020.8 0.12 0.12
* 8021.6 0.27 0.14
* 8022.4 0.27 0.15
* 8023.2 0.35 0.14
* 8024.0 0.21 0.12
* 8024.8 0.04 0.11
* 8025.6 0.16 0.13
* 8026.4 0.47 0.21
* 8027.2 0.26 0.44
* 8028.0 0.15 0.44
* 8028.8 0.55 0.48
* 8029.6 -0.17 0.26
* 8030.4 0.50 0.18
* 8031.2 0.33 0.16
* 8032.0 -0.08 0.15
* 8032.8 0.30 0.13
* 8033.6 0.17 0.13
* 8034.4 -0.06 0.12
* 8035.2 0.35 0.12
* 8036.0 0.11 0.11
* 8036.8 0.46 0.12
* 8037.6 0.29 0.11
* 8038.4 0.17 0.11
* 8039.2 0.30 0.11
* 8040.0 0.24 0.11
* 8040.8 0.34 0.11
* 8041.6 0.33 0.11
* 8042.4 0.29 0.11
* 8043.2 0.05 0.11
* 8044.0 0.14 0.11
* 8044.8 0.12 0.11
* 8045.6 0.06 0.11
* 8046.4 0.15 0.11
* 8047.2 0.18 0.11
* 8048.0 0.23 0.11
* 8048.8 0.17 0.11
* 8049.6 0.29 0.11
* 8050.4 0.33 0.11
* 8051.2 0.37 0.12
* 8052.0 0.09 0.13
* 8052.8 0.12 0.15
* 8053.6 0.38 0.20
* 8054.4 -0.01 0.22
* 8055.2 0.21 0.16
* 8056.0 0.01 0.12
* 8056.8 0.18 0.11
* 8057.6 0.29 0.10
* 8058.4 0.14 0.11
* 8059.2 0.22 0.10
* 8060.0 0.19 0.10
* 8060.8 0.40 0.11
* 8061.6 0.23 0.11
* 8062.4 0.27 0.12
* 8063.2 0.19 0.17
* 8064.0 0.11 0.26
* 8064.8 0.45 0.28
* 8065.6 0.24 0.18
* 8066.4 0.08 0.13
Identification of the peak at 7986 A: H-gamma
